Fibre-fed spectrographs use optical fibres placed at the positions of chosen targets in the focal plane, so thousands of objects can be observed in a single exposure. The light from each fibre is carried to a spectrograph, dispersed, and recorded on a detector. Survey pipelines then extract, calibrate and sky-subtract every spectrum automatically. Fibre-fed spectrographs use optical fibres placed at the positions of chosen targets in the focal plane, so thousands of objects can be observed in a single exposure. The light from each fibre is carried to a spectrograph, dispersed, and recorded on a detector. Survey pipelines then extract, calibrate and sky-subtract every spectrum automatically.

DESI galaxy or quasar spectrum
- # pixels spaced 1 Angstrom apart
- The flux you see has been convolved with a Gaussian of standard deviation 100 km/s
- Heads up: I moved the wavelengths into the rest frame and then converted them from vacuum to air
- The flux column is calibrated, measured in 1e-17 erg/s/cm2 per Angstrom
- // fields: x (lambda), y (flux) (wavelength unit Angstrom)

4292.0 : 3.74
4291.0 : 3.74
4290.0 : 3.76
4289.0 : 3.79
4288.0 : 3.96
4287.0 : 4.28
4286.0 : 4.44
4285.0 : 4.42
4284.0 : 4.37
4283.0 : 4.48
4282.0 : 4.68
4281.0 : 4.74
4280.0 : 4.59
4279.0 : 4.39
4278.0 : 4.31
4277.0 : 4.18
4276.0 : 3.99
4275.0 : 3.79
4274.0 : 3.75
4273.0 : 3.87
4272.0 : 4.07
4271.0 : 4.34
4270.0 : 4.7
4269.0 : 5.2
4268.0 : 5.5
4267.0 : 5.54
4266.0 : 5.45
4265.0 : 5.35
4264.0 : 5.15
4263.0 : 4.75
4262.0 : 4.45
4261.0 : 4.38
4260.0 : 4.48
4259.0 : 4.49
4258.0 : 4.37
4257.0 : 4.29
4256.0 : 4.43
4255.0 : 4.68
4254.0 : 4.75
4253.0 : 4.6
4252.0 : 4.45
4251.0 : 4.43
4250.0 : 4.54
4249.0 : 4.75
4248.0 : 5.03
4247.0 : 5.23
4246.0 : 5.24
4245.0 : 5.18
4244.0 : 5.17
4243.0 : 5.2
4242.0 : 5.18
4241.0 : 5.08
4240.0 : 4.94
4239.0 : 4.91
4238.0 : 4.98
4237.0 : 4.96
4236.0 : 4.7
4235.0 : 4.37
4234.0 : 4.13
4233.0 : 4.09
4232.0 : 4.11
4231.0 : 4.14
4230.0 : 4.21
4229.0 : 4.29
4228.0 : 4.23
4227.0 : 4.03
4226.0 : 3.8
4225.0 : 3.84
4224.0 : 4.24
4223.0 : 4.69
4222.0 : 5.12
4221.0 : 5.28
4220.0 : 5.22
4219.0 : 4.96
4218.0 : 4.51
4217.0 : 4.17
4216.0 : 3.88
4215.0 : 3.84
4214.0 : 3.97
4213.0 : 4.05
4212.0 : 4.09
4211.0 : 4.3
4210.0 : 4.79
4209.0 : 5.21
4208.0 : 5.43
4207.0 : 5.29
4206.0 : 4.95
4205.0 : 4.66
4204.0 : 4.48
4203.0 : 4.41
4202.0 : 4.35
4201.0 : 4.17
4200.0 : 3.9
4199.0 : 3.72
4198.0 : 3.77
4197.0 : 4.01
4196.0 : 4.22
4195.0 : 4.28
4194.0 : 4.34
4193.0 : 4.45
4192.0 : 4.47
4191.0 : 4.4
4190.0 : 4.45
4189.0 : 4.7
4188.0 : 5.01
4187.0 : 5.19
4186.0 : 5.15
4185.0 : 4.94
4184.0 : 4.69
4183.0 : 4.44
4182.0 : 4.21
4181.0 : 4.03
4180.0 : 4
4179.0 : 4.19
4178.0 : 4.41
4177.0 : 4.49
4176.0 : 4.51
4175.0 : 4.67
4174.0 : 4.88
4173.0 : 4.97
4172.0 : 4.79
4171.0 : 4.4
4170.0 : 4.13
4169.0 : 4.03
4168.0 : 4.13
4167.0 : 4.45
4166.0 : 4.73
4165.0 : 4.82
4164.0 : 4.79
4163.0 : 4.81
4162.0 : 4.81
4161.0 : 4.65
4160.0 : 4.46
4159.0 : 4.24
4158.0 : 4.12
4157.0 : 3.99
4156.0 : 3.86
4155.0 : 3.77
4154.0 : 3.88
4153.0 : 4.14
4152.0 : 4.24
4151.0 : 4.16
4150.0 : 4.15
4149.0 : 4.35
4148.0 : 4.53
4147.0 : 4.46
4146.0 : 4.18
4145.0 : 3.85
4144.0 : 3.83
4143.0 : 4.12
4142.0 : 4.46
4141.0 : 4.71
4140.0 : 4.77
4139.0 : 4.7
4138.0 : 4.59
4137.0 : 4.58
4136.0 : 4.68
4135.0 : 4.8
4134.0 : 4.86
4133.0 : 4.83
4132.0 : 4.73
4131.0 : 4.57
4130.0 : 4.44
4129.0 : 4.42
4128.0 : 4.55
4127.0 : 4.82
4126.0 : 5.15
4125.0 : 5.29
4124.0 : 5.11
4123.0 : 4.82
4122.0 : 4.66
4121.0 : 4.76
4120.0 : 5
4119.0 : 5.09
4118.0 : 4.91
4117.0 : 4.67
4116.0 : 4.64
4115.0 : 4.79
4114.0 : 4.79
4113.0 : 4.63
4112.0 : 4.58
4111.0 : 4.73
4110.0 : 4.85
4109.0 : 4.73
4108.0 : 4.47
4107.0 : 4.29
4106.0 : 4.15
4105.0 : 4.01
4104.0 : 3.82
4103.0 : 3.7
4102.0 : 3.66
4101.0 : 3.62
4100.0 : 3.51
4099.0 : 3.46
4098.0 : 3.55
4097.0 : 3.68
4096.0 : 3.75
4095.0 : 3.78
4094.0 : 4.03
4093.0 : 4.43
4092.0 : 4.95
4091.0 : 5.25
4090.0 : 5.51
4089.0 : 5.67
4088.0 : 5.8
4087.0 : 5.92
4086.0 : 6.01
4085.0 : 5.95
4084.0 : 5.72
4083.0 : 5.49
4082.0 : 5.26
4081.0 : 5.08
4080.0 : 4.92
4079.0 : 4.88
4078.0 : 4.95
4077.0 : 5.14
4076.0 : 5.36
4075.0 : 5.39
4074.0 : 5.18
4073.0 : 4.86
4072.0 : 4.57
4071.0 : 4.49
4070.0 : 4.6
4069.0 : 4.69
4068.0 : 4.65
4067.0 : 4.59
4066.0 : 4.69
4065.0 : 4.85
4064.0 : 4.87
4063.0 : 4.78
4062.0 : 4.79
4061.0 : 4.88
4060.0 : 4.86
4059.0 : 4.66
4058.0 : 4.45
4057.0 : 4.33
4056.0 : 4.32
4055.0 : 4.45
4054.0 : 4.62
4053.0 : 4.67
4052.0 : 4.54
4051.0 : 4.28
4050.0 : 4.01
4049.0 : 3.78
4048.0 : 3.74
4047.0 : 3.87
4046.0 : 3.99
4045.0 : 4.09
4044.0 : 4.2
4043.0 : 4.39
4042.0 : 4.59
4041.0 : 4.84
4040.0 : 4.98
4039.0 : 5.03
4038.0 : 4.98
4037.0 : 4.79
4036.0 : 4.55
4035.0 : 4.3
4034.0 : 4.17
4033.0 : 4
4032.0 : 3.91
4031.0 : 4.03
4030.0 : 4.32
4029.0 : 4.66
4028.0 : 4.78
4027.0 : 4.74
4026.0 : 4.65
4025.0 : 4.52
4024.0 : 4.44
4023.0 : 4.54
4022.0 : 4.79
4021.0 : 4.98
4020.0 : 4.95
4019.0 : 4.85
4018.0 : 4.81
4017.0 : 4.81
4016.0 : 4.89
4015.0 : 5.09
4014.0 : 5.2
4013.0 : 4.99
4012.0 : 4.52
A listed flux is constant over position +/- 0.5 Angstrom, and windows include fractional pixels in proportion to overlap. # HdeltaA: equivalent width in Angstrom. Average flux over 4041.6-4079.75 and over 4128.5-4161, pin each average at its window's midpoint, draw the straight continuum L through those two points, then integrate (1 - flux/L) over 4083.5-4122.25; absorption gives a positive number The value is -1.1 Angstrom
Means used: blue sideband 4.58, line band 4.6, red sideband 4.36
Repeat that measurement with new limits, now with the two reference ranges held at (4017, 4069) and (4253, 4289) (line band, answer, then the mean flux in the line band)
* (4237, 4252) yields -1.5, 4.97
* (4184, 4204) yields 0.4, 4.43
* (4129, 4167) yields 0.8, 4.42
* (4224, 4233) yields 0.9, 4.09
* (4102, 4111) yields 0.6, 4.25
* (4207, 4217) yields 0.2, 4.43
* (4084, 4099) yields -1.1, 4.86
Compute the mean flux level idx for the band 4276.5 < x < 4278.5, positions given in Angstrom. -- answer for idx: 4.24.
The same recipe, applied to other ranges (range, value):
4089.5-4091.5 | 5.38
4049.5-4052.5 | 4.28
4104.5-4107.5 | 4.15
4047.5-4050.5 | 3.84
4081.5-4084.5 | 5.49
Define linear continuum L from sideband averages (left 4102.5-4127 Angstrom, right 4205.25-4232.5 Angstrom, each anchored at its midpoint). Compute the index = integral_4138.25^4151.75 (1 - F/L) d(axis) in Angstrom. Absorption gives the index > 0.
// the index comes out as 0.8 Angstrom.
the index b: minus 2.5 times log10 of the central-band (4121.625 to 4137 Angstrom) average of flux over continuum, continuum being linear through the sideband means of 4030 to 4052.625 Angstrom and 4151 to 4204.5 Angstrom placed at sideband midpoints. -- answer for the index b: -0.096 mag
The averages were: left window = 4.32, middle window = 4.78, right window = 4.4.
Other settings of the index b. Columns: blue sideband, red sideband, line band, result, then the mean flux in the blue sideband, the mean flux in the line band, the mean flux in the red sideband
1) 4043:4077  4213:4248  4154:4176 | 0.03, 4.55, 4.44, 4.58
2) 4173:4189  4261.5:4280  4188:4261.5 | 0.02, 4.6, 4.53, 4.6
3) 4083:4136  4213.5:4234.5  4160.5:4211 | -0.02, 4.66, 4.53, 4.32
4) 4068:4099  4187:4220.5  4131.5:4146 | 0.04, 4.93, 4.52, 4.45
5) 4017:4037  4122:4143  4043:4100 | -0.02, 4.54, 4.69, 4.73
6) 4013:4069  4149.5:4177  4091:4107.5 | 0.14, 4.56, 3.94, 4.39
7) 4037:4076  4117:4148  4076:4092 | -0.18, 4.58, 5.42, 4.66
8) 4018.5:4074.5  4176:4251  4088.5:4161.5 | 0.02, 4.54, 4.44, 4.54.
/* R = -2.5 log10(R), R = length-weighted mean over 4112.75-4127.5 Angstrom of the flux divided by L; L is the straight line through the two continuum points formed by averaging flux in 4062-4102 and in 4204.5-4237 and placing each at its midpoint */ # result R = -0.04 mag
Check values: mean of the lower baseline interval 4.8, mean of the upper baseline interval 4.46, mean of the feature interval 4.88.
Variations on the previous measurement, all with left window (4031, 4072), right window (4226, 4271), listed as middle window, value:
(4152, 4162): 0.11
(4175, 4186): 0.05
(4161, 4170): 0.02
